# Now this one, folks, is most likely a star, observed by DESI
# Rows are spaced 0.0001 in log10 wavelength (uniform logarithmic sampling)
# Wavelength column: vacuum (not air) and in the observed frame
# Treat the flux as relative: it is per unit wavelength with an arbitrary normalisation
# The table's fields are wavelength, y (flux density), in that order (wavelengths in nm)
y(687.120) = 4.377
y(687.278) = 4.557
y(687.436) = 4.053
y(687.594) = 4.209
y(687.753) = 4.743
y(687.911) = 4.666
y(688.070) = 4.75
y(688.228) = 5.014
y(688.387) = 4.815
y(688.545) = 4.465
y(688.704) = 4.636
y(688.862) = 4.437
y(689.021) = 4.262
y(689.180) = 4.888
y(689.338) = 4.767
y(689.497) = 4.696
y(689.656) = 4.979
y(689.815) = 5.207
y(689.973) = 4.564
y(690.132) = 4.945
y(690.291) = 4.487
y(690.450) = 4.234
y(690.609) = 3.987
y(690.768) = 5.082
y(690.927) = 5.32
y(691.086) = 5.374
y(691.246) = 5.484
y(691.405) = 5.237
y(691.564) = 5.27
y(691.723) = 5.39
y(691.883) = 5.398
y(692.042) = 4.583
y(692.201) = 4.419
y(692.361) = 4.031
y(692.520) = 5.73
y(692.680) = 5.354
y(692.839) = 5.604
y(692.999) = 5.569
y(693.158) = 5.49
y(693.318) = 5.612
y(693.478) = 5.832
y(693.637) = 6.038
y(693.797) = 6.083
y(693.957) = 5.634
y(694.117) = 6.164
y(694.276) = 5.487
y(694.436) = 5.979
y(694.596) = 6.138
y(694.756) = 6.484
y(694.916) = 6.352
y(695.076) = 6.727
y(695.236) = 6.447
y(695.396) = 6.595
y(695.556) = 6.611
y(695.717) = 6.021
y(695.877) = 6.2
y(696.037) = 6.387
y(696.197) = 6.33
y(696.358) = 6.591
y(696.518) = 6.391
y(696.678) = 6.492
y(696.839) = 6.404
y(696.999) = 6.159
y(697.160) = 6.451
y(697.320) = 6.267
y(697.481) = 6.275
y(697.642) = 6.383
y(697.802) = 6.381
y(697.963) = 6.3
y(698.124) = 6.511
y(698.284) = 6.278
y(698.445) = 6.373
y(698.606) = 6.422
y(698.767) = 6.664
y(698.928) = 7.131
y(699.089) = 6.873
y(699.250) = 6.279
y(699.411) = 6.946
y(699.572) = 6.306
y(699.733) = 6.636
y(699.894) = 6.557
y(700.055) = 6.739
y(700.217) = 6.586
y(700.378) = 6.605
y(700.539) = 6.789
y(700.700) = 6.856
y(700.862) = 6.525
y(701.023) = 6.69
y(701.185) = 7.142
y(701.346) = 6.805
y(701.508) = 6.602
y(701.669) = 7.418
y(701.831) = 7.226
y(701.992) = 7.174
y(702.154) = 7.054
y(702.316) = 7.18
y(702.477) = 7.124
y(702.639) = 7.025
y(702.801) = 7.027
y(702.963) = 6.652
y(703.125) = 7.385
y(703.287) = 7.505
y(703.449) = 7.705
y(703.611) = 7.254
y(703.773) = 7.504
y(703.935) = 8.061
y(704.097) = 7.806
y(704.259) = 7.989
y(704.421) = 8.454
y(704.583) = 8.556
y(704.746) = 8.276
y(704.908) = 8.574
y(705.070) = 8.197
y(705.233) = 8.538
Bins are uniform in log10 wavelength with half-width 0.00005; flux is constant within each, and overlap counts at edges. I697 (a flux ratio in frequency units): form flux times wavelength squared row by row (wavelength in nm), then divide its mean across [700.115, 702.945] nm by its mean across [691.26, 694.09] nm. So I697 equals 1.32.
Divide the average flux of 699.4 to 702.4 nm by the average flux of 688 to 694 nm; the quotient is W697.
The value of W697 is 1.4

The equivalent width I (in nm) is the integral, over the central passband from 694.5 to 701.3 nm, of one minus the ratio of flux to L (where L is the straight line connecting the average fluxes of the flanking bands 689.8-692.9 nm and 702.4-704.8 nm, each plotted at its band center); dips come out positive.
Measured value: -0.15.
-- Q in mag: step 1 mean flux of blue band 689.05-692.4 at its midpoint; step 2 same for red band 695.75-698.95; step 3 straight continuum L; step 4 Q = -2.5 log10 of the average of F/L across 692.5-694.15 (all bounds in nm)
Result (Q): -0.05 mag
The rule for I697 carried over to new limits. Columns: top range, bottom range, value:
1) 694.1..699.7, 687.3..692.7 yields 1.36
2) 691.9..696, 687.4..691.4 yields 1.24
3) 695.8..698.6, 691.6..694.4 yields 1.18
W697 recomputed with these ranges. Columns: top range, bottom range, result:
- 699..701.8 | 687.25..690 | 1.45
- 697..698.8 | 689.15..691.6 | 1.30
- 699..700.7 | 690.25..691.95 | 1.32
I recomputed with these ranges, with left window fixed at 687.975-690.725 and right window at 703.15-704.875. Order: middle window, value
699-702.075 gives 0.157 nm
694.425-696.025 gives -0.110 nm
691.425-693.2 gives 0.052 nm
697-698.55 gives 0.043 nm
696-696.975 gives -0.027 nm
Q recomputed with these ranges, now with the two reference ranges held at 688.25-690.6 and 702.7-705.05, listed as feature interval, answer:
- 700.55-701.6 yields 0.06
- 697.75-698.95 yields 0.02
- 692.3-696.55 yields -0.05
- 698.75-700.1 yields 0.02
